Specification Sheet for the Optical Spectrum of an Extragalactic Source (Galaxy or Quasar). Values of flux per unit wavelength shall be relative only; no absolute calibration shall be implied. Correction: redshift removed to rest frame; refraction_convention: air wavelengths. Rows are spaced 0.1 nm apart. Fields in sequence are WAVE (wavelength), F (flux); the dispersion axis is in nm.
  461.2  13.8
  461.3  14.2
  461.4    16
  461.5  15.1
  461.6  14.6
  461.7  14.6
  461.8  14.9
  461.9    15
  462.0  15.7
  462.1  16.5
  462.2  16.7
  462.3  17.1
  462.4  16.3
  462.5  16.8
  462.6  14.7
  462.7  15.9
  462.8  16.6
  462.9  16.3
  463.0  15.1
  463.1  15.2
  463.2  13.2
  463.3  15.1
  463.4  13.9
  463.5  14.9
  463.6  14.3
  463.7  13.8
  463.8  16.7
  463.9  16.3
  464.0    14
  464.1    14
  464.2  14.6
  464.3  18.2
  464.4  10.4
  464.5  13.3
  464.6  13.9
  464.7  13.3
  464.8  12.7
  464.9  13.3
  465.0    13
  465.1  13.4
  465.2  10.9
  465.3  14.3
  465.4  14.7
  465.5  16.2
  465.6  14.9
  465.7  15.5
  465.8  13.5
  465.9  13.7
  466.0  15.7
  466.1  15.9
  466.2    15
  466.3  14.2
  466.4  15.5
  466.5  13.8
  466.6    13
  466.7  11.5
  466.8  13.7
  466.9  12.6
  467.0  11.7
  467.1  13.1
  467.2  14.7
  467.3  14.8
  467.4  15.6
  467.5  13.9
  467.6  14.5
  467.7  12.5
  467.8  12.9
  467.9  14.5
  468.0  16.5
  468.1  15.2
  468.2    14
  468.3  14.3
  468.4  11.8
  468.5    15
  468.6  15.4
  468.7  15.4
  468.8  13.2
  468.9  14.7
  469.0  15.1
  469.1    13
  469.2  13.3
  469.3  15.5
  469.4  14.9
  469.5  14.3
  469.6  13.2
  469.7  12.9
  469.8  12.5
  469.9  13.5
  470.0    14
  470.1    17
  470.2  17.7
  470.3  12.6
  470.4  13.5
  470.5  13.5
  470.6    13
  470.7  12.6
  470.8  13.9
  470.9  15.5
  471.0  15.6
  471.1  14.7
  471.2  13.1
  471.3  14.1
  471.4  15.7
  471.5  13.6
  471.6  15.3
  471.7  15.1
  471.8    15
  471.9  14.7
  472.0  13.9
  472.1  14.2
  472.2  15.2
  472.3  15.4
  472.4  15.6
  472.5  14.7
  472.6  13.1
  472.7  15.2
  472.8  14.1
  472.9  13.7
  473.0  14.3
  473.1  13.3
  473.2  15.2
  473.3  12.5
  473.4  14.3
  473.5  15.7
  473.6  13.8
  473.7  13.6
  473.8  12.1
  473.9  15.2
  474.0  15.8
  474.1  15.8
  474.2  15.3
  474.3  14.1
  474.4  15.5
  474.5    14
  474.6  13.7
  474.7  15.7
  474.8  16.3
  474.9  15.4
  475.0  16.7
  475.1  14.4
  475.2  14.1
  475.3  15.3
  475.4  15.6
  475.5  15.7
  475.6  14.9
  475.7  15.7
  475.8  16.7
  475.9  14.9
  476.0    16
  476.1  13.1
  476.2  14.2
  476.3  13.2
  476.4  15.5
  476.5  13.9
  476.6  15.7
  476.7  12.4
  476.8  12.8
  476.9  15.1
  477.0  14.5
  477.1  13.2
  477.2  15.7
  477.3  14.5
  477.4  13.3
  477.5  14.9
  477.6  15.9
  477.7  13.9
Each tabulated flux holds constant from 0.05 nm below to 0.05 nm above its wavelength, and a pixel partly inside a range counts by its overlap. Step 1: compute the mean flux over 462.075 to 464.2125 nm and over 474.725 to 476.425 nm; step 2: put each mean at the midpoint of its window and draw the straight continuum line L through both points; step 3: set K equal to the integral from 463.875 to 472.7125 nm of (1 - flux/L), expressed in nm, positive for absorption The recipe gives 0.63 nm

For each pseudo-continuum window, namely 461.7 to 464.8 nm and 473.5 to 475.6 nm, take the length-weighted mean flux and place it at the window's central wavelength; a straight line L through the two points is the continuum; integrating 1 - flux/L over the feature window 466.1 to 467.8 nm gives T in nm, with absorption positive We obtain 0.14 nm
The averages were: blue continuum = 15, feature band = 13.8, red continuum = 14.9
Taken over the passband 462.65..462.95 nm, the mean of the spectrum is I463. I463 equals 16.3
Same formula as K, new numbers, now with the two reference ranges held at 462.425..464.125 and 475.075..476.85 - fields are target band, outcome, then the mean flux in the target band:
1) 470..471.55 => 0.049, 14.4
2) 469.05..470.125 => 0.070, 13.9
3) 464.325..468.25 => 0.290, 13.9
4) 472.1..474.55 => 0.050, 14.5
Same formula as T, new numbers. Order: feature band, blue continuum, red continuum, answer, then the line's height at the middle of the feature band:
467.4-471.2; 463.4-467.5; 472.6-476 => 0.053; 14.4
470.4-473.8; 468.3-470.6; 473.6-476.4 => 0.053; 14.5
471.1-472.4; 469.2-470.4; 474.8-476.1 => 0.002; 14.7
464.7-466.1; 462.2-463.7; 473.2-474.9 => 0.109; 15.2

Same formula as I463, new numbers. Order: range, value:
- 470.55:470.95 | 13.8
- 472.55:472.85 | 14.1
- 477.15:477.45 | 14.5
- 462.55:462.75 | 15.3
